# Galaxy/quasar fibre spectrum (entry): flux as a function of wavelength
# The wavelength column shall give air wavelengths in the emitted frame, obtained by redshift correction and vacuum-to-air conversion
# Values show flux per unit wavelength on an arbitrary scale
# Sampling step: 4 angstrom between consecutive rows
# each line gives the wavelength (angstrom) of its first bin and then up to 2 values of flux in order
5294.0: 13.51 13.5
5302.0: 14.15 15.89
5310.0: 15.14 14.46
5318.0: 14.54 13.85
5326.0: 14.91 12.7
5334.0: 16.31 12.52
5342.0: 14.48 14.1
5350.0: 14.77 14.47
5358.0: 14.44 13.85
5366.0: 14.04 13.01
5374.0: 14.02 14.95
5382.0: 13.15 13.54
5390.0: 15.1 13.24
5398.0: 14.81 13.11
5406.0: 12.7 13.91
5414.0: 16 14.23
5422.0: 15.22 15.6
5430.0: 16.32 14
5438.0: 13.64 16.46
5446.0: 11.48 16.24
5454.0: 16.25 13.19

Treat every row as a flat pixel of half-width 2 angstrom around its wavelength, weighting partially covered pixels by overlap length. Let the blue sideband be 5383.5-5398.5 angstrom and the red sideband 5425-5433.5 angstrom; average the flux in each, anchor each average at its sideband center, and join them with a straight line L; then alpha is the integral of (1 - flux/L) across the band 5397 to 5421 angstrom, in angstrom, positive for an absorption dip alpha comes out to 1.1 angstrom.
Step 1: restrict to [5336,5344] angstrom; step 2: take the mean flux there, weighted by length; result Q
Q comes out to 13.5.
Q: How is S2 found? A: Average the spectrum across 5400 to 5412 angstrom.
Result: 13.2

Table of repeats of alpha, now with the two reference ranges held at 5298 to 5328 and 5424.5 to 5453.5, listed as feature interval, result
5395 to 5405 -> 0.7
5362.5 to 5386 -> 1.5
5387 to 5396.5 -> 0.4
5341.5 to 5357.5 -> 0.3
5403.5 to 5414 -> 0.7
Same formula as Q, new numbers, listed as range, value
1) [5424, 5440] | 14.9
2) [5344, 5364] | 14.3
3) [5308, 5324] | 14.5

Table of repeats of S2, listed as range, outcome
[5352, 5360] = 14.5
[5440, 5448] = 14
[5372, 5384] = 14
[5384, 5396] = 14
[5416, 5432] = 15.3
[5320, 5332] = 13.8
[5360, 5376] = 13.7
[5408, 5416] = 15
